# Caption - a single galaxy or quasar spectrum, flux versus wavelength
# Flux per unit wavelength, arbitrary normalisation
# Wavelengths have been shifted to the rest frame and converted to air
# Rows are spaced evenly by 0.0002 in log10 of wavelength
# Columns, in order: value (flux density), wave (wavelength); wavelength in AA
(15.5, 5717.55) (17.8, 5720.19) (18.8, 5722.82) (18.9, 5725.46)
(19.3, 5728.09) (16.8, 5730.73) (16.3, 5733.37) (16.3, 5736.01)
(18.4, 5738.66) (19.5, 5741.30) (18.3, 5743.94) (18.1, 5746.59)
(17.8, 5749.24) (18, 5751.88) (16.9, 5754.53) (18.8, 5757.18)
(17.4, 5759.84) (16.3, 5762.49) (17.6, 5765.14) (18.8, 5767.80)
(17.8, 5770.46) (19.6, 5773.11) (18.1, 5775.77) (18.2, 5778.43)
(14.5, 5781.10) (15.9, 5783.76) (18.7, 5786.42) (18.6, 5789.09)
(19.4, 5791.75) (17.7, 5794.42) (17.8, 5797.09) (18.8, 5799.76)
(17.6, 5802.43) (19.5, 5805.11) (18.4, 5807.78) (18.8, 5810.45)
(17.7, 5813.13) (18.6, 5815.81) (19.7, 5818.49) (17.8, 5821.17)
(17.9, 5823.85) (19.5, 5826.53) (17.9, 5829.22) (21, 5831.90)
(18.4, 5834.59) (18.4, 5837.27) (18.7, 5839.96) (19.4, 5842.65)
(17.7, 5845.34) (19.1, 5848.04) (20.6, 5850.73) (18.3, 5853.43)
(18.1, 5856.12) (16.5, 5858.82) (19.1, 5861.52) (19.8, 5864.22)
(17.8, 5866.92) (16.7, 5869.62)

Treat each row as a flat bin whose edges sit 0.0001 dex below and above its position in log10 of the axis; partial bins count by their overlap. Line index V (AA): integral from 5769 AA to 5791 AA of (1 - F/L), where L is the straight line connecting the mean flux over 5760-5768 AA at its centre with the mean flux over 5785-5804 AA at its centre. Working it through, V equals 0.2 AA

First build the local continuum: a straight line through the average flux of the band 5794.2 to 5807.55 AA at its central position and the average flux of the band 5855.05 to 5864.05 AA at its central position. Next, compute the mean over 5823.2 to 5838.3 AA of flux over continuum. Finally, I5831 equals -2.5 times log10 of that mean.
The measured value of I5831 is -0.04 mag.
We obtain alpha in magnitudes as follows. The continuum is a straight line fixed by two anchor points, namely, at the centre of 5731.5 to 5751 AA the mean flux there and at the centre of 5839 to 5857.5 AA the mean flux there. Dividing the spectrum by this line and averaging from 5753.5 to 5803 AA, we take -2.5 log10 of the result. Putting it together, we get 0.020 mag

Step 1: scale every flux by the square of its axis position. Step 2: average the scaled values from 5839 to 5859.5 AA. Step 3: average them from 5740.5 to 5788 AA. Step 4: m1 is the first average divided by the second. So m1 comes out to 1.08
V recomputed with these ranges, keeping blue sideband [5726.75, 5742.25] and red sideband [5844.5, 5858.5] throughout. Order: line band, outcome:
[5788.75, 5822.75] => -0.4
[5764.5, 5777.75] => -0.3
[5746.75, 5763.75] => 0.3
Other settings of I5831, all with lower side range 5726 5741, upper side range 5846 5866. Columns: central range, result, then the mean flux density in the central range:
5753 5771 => 0.02 mag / 17.6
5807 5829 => -0.01 mag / 18.5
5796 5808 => -0.01 mag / 18.4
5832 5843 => -0.02 mag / 18.9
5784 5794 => -0.02 mag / 18.5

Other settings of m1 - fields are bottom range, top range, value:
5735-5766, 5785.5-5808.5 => 1.06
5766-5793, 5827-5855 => 1.08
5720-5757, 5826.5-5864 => 1.08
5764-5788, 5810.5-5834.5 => 1.08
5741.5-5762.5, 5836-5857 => 1.09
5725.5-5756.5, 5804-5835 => 1.08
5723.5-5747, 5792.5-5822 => 1.05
